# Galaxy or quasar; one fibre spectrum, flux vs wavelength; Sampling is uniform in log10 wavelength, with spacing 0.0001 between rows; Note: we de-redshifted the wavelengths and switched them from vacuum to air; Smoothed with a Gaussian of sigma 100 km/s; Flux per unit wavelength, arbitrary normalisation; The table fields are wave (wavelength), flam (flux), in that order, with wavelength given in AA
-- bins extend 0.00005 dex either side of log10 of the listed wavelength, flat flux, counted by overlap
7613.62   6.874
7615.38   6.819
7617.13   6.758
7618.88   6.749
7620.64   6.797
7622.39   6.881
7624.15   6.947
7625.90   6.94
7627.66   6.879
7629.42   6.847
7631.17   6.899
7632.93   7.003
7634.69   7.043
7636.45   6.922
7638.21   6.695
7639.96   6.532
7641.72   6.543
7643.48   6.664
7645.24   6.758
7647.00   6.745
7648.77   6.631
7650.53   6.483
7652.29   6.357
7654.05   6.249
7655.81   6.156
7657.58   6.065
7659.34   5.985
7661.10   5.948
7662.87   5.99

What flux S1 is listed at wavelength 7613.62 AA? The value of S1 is 6.874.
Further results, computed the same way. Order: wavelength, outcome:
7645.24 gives 6.758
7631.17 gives 6.899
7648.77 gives 6.631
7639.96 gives 6.532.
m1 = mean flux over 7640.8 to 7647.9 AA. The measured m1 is 6.67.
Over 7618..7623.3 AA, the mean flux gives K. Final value 6.81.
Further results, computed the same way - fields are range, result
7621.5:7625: 6.91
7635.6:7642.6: 6.68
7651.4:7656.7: 6.25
